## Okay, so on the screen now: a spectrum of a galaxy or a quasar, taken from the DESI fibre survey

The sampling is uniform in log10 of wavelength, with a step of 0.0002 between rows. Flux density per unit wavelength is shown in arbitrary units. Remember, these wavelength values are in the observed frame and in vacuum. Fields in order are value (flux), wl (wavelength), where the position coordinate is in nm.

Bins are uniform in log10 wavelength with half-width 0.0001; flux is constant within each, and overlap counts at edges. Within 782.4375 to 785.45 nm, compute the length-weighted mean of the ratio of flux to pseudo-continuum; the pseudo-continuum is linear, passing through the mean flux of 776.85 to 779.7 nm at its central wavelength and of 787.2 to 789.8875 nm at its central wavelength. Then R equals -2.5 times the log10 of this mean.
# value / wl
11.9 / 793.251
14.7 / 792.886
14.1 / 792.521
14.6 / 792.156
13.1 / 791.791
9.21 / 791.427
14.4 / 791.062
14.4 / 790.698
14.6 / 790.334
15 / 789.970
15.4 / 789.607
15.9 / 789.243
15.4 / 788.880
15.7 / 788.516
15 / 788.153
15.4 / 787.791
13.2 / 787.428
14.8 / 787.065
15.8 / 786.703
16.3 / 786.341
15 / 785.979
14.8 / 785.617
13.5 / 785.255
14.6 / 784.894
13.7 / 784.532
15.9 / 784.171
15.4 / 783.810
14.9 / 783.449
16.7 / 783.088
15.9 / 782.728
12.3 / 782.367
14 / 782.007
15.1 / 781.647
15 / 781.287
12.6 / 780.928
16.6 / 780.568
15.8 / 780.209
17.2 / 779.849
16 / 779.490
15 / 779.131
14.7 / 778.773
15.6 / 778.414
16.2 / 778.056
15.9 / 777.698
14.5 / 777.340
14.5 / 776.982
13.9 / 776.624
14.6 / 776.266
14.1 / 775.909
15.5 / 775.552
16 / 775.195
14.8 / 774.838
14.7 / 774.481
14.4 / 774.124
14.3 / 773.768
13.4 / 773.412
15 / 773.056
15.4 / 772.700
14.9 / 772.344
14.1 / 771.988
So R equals 0.02 mag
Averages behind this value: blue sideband 15.3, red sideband 15.1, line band 15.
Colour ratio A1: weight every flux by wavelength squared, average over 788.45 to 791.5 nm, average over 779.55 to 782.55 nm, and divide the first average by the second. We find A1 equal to 1.0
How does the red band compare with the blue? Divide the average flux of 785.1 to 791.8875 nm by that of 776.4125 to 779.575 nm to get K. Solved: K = 1.0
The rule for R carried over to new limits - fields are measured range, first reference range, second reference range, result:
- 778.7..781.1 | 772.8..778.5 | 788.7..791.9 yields -0.058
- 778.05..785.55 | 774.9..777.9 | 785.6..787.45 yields -0.002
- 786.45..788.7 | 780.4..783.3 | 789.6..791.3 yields -0.031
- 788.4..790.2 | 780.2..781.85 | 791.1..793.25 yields -0.139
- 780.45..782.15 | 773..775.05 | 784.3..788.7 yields 0.004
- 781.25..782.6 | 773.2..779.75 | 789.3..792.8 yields 0.038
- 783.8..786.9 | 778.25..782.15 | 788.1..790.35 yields 0.023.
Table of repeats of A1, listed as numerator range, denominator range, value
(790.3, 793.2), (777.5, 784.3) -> 0.91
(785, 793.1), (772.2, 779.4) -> 1.01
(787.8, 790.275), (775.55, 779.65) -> 1.05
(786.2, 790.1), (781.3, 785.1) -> 1.04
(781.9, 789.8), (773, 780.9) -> 1.02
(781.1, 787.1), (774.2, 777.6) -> 1.03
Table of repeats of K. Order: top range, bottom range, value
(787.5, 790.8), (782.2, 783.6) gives 1.01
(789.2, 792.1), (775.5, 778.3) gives 0.94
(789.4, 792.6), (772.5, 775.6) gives 0.94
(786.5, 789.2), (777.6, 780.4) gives 0.96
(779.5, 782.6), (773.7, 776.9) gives 1.01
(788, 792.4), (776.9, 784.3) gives 0.94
